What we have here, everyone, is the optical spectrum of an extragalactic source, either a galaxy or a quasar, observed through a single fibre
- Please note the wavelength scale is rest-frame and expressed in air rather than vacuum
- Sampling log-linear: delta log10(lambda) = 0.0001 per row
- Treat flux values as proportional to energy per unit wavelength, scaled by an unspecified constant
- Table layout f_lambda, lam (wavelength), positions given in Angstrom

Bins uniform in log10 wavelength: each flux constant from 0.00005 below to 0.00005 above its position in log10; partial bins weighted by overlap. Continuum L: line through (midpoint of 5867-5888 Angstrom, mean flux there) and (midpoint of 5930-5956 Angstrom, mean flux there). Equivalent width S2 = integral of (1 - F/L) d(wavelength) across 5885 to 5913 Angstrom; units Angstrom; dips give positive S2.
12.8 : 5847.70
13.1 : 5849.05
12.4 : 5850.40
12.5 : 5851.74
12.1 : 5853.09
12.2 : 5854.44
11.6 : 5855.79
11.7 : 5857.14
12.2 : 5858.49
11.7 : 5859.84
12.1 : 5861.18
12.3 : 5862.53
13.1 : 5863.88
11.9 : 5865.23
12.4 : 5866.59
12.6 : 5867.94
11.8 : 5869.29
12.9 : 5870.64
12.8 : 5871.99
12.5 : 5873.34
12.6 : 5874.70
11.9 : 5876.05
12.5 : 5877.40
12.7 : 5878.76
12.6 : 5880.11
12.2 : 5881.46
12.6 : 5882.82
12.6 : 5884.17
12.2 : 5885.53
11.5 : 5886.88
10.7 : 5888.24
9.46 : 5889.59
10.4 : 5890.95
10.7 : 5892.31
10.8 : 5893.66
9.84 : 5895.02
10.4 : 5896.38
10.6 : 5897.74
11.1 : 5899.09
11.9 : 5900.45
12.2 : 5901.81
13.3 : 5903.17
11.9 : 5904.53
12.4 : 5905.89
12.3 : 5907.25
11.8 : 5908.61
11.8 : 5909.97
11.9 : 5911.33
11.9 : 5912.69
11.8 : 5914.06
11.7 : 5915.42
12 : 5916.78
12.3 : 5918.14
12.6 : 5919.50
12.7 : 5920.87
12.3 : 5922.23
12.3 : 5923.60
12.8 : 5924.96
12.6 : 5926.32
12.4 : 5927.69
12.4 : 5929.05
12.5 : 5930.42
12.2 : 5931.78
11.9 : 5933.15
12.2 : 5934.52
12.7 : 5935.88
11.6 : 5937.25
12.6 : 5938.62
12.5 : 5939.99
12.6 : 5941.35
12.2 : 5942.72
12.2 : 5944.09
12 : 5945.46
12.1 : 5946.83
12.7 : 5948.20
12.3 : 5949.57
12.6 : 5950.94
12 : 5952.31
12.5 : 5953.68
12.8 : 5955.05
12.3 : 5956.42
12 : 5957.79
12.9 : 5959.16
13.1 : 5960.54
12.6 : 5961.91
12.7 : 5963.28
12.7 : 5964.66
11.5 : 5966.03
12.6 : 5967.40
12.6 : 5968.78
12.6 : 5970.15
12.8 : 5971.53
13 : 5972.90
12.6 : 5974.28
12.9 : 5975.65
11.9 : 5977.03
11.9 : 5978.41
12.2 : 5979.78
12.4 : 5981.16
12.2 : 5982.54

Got 2.2 Angstrom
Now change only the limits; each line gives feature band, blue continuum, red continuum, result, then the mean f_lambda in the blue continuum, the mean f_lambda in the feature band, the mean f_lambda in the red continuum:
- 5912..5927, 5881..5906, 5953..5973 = -0.6 Angstrom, 11.4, 12.3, 12.6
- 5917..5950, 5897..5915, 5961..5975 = -0.4 Angstrom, 11.9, 12.4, 12.6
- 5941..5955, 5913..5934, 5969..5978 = 0.1 Angstrom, 12.3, 12.3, 12.6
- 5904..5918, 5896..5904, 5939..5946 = -0.2 Angstrom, 11.6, 12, 12.3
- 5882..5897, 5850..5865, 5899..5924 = 1.4 Angstrom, 12.2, 11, 12.1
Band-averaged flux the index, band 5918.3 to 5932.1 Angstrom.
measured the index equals 12.5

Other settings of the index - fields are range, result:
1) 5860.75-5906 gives 11.9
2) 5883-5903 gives 11.1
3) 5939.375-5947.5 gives 12.3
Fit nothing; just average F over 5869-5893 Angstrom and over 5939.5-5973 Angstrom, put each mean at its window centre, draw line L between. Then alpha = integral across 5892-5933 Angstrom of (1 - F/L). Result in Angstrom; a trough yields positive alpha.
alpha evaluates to 0.78 Angstrom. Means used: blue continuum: 11.9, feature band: 11.9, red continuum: 12.5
